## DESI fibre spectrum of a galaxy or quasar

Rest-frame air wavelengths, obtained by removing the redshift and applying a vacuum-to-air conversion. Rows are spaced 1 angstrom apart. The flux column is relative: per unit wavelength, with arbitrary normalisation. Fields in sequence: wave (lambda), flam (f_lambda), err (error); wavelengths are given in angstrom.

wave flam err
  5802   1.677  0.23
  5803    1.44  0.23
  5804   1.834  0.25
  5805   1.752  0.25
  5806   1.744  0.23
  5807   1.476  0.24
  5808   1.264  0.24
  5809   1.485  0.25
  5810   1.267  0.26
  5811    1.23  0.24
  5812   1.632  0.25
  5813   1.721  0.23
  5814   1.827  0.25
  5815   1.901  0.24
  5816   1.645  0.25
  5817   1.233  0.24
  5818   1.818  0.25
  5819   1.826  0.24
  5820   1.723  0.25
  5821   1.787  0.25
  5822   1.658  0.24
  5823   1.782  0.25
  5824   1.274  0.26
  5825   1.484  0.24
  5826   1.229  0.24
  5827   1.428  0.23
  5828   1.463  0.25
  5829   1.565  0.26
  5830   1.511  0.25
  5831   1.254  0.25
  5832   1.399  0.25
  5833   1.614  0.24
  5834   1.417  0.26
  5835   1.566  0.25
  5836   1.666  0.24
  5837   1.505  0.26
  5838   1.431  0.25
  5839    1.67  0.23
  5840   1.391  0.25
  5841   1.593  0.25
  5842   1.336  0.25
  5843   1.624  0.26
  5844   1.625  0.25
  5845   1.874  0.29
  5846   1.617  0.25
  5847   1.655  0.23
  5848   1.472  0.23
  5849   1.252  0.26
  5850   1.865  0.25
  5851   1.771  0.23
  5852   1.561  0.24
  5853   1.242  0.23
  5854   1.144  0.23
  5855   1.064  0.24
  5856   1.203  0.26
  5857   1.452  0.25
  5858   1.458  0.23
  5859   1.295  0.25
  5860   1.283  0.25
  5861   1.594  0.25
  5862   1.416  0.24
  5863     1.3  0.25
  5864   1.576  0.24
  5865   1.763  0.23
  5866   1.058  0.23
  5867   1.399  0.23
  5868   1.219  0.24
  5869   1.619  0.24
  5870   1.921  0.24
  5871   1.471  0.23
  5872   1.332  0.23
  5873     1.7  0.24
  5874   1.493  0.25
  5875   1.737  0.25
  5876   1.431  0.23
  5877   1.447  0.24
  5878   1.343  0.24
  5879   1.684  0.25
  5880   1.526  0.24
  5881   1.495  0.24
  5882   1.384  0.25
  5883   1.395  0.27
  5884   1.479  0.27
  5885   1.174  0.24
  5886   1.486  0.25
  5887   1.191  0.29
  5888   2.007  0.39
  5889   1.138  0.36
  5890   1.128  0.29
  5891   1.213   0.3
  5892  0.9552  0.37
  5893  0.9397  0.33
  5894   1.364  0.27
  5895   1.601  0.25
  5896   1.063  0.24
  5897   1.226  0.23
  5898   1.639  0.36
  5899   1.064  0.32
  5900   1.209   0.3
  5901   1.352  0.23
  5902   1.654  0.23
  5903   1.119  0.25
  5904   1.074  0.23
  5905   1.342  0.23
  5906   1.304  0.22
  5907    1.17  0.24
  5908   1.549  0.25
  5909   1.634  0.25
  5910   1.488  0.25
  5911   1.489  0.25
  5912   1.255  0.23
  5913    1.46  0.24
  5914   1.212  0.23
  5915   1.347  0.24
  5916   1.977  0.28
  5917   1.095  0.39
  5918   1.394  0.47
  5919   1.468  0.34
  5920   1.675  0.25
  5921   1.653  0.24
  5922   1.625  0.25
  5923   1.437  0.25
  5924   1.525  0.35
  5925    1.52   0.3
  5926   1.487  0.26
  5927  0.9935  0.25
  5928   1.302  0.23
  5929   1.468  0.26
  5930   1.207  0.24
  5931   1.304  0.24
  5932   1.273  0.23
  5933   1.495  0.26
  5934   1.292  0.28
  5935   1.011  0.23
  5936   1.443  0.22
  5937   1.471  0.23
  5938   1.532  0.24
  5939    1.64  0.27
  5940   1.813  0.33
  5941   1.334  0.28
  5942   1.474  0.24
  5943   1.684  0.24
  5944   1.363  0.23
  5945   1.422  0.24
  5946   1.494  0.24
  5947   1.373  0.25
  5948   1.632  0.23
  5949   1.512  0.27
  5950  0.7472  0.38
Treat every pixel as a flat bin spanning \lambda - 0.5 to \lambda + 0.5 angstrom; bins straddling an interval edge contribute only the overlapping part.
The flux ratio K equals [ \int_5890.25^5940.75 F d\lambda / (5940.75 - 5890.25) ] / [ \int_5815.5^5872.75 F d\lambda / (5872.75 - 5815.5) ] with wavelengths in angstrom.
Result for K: 0.92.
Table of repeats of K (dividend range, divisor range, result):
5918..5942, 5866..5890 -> 0.98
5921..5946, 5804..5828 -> 0.91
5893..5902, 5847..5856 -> 0.92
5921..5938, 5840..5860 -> 0.94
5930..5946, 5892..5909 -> 1.11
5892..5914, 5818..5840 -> 0.86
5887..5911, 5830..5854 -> 0.86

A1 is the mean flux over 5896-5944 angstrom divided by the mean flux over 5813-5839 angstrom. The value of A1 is 0.9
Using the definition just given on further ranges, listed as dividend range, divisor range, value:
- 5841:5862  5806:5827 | 0.94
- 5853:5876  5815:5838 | 0.92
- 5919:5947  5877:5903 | 1.07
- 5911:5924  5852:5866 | 1.08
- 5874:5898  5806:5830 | 0.88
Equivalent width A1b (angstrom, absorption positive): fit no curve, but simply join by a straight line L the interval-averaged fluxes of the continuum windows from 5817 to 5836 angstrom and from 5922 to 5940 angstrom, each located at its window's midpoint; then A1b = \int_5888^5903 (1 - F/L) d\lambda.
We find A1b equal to 1.8 angstrom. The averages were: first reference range 1.54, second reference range 1.4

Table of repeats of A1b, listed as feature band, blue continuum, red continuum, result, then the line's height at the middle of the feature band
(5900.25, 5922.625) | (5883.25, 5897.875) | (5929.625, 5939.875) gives -1.4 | 1.34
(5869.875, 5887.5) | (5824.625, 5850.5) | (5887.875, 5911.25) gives -1.2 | 1.38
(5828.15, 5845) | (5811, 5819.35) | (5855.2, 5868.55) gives 0.2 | 1.54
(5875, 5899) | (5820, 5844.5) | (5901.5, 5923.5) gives 1.5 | 1.46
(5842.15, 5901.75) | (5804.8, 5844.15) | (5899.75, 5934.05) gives 1.9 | 1.47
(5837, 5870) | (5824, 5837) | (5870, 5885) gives 0.2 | 1.48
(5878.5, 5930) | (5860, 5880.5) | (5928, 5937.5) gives 0.9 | 1.4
